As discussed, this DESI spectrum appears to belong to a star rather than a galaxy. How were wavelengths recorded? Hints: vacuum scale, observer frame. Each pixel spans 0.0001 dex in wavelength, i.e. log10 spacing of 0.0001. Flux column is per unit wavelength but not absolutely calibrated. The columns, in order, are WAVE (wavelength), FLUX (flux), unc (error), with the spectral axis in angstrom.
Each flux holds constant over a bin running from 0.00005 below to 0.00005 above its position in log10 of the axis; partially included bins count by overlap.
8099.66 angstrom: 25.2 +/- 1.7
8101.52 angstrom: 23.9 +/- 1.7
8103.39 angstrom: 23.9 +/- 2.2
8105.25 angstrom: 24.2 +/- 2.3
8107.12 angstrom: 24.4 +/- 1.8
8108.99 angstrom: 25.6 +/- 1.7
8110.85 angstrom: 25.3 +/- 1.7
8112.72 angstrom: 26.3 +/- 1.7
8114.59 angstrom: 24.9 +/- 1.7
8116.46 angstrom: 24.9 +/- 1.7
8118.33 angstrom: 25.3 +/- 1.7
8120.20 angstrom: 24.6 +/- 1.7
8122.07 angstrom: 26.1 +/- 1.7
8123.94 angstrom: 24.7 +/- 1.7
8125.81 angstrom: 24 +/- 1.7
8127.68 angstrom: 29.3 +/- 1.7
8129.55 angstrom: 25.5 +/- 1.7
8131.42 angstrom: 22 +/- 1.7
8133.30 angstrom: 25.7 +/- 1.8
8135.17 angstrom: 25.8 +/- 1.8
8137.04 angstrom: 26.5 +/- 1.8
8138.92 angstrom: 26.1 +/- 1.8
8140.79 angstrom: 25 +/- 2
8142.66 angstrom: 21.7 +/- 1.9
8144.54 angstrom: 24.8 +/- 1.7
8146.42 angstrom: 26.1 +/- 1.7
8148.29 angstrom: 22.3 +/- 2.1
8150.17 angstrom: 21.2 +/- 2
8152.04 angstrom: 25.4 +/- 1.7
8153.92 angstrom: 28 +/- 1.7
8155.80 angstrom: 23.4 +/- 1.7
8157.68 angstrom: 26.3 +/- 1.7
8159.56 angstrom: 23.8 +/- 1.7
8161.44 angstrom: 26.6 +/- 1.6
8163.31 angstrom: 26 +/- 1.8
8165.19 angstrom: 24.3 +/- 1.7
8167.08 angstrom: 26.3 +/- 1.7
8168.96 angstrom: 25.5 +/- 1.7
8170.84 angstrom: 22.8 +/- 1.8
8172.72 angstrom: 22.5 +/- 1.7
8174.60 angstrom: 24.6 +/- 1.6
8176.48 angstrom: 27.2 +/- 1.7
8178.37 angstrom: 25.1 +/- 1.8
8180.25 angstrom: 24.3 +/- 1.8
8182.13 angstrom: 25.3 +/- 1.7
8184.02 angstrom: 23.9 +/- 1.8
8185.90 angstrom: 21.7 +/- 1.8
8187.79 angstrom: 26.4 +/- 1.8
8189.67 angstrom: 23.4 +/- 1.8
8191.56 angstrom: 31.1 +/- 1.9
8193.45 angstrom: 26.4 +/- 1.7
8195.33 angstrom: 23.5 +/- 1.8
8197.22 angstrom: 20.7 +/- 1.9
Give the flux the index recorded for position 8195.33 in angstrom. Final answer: 23.5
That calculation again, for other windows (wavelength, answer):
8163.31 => 26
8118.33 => 25.3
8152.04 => 25.4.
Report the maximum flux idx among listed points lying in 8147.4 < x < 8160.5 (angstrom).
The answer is 28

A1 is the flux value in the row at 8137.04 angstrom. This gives 26.5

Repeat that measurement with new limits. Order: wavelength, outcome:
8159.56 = 23.8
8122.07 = 26.1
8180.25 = 24.3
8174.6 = 24.6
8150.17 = 21.2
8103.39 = 23.9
